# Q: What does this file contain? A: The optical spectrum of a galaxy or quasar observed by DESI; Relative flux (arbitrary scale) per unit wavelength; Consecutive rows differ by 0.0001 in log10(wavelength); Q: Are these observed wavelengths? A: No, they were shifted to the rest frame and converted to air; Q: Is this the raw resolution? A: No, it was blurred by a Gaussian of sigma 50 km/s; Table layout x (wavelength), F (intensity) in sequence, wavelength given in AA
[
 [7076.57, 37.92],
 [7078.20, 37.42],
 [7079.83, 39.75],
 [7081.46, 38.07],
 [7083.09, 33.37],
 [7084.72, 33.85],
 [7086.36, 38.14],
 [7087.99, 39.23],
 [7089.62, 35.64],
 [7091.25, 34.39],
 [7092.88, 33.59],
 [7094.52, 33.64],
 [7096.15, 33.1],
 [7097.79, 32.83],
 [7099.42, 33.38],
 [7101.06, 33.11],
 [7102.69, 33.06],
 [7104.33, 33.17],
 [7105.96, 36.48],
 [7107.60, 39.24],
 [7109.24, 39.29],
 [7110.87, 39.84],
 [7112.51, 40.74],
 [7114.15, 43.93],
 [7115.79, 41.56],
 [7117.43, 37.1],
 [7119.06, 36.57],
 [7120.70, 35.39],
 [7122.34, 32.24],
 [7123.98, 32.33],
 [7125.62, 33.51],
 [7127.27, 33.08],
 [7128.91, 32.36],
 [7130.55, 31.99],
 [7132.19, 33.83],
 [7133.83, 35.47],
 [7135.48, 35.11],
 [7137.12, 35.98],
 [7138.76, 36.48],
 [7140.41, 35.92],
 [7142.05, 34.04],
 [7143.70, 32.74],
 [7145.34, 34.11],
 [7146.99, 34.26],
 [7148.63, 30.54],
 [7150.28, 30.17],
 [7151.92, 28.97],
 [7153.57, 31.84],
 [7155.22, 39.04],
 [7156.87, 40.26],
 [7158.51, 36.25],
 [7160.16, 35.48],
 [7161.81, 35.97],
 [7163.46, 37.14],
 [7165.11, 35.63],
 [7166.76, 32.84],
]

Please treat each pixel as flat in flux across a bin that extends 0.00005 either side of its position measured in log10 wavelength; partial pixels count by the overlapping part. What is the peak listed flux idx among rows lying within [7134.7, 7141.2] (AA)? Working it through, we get 36.48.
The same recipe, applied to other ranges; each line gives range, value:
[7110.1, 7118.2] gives 43.93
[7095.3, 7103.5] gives 33.38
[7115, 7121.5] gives 41.56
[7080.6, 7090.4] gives 39.23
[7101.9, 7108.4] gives 39.24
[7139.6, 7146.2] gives 35.92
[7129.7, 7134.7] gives 35.47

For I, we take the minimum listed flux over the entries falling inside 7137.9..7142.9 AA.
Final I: 34.04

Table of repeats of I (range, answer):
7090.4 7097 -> 33.1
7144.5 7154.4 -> 28.97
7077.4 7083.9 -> 33.37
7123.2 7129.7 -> 32.33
